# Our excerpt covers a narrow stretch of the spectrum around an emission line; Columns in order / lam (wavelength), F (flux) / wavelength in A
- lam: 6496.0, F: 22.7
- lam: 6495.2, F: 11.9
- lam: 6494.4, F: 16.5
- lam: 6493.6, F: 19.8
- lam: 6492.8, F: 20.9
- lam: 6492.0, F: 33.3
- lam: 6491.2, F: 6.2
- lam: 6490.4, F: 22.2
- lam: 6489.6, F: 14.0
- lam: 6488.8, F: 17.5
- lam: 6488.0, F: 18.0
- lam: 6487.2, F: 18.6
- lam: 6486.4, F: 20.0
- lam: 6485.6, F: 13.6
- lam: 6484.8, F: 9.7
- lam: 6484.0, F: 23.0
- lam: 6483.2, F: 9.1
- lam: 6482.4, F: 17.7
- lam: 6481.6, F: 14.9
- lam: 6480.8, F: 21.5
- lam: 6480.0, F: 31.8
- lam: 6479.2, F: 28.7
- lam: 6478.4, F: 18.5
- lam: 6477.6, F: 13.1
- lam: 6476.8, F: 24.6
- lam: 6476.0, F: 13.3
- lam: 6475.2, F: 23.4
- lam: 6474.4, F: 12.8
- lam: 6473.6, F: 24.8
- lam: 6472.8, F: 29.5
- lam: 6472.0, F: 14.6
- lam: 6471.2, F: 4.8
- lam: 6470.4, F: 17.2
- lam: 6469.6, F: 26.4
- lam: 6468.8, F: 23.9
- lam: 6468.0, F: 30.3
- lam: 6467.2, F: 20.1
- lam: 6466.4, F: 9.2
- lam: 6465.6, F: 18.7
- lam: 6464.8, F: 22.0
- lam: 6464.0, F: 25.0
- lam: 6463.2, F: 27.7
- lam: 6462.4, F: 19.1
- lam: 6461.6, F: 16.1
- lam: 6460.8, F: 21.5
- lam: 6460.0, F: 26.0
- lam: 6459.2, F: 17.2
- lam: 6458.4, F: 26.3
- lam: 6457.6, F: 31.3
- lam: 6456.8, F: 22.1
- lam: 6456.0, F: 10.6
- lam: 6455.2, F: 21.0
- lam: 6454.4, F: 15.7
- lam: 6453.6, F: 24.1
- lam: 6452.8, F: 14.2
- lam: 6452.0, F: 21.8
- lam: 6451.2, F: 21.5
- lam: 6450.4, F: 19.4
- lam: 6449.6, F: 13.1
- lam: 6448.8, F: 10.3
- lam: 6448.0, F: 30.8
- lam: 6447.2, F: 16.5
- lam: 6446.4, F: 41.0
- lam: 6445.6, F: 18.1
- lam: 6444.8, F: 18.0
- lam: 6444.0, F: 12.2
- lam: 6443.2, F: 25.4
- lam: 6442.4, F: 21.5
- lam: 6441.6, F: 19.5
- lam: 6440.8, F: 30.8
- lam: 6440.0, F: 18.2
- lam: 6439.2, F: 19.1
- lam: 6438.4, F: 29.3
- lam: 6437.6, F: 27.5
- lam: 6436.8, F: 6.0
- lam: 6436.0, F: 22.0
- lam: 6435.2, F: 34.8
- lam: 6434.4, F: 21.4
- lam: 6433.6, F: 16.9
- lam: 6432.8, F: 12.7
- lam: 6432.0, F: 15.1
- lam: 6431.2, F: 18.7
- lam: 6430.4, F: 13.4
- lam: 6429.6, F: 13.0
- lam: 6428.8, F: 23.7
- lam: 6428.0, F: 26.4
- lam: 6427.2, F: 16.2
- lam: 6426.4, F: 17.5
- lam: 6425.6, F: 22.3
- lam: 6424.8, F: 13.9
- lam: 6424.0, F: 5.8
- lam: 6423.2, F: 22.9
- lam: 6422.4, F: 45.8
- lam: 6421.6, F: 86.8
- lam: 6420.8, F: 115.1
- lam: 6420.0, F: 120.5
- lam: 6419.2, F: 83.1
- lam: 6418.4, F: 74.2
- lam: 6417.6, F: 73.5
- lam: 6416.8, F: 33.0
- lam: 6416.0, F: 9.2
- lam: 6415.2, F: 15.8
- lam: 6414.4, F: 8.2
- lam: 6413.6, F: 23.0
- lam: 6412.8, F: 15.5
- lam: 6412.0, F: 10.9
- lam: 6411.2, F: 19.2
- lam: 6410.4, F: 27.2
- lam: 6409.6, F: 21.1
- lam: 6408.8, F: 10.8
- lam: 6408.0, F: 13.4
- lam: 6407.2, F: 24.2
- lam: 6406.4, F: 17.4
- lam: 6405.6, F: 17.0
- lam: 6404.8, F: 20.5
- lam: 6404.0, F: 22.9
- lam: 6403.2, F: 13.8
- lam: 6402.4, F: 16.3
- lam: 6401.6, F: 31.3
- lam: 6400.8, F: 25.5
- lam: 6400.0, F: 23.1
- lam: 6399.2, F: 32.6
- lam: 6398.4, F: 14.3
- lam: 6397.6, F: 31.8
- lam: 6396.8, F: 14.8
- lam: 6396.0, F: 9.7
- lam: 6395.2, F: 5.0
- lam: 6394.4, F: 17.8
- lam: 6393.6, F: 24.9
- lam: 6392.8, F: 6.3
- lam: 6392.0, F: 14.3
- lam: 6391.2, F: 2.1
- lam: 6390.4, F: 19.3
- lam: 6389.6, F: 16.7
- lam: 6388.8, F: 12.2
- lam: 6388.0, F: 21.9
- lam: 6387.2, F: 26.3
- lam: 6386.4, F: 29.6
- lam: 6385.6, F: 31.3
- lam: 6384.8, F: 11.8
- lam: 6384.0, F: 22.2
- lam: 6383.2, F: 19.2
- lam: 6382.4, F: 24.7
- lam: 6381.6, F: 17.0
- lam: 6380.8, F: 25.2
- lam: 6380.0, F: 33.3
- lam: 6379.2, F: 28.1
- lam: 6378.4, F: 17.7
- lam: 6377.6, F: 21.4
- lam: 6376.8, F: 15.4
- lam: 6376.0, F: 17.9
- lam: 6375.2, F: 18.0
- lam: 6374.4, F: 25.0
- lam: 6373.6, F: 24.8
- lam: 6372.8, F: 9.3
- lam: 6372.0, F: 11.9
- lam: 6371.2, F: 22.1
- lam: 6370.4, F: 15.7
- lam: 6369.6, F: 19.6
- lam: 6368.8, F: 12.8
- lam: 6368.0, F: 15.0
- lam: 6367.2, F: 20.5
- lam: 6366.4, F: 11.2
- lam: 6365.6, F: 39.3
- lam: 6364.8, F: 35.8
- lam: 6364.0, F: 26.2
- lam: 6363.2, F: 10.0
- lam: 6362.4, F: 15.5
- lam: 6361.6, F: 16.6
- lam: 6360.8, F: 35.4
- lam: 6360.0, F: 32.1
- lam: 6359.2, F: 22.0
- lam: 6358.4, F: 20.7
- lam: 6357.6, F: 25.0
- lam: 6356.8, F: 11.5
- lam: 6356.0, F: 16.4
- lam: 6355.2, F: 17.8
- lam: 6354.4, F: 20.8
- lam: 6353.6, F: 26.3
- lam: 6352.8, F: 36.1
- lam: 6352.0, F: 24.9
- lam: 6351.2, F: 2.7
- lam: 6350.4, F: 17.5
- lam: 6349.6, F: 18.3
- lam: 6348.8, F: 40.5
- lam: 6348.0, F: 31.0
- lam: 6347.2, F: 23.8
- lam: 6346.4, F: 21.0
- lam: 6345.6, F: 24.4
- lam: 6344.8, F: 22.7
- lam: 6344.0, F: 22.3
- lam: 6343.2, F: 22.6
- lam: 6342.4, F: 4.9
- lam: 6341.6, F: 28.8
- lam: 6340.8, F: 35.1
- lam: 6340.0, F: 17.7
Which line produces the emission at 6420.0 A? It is H-beta 4861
